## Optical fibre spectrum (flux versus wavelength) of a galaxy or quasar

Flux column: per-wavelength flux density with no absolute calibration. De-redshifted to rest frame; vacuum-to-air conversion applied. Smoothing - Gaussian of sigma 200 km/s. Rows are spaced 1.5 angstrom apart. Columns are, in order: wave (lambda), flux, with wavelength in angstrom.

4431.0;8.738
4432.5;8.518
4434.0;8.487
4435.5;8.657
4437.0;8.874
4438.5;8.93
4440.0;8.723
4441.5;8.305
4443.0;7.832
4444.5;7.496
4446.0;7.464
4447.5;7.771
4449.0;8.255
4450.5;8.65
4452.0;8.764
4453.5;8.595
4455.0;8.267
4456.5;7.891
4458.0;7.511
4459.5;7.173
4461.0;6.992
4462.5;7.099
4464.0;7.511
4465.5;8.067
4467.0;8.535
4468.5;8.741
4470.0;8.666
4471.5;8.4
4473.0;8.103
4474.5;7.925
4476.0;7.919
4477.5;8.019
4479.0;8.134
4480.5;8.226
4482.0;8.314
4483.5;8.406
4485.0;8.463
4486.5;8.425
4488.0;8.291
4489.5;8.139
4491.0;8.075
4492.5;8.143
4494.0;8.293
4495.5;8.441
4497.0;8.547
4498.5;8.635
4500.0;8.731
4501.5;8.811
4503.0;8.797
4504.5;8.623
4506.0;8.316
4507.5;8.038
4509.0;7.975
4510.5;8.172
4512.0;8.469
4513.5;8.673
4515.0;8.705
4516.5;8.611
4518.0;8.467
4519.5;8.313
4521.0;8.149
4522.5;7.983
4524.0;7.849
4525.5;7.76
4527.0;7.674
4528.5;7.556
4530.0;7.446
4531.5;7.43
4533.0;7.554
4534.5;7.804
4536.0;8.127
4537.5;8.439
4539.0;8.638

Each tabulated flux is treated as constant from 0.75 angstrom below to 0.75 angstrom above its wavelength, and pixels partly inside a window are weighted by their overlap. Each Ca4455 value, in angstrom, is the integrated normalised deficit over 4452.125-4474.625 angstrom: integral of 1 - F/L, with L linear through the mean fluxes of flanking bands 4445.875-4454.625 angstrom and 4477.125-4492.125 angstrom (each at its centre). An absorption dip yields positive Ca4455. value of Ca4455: 0.8 angstrom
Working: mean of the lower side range 8.31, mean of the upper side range 8.25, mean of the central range 7.99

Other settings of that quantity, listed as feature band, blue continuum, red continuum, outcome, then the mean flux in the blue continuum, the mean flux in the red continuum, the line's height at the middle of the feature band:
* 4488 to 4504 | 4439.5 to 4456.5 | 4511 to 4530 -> -0.6 angstrom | 8.17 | 8.15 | 8.16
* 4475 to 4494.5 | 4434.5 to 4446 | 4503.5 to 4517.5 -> 0.4 angstrom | 8.34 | 8.41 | 8.38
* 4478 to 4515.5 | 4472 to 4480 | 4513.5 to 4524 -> -0.9 angstrom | 8.04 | 8.36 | 8.19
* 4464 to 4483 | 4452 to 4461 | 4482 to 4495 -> -0.3 angstrom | 7.89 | 8.28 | 8.1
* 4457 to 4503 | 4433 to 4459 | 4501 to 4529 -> 0.5 angstrom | 8.26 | 8.26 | 8.26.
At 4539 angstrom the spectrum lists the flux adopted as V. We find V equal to 8.638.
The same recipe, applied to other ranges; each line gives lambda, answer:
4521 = 8.149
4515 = 8.705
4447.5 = 7.771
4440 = 8.723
